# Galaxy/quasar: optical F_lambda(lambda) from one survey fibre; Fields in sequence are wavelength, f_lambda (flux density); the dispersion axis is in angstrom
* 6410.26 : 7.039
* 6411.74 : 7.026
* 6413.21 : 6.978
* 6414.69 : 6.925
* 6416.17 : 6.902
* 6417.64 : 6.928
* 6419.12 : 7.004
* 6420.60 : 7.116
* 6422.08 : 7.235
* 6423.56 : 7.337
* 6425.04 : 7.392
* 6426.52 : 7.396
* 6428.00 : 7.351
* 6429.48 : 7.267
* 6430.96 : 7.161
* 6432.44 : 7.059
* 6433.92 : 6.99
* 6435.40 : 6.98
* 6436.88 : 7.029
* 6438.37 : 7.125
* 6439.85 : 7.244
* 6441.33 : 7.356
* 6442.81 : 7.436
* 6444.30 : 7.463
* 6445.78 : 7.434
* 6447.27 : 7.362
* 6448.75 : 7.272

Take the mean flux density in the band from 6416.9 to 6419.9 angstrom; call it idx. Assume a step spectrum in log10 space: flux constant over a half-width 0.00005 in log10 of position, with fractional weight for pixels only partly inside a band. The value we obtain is 6.98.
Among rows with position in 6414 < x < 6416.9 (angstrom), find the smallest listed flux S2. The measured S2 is 6.902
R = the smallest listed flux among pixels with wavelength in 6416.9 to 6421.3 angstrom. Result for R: 6.928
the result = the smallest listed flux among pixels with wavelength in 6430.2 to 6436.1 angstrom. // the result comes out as 6.98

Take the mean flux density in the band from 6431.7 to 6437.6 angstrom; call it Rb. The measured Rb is 7.02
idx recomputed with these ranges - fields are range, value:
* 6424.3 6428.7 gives 7.38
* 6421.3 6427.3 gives 7.33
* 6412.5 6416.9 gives 6.93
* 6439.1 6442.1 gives 7.32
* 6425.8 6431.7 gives 7.3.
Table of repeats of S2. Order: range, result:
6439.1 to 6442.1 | 7.244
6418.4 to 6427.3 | 7.004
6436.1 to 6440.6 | 7.029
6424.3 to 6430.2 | 7.267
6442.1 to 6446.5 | 7.434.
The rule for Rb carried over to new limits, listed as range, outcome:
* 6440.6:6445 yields 7.41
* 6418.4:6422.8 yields 7.11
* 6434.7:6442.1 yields 7.15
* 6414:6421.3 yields 6.98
